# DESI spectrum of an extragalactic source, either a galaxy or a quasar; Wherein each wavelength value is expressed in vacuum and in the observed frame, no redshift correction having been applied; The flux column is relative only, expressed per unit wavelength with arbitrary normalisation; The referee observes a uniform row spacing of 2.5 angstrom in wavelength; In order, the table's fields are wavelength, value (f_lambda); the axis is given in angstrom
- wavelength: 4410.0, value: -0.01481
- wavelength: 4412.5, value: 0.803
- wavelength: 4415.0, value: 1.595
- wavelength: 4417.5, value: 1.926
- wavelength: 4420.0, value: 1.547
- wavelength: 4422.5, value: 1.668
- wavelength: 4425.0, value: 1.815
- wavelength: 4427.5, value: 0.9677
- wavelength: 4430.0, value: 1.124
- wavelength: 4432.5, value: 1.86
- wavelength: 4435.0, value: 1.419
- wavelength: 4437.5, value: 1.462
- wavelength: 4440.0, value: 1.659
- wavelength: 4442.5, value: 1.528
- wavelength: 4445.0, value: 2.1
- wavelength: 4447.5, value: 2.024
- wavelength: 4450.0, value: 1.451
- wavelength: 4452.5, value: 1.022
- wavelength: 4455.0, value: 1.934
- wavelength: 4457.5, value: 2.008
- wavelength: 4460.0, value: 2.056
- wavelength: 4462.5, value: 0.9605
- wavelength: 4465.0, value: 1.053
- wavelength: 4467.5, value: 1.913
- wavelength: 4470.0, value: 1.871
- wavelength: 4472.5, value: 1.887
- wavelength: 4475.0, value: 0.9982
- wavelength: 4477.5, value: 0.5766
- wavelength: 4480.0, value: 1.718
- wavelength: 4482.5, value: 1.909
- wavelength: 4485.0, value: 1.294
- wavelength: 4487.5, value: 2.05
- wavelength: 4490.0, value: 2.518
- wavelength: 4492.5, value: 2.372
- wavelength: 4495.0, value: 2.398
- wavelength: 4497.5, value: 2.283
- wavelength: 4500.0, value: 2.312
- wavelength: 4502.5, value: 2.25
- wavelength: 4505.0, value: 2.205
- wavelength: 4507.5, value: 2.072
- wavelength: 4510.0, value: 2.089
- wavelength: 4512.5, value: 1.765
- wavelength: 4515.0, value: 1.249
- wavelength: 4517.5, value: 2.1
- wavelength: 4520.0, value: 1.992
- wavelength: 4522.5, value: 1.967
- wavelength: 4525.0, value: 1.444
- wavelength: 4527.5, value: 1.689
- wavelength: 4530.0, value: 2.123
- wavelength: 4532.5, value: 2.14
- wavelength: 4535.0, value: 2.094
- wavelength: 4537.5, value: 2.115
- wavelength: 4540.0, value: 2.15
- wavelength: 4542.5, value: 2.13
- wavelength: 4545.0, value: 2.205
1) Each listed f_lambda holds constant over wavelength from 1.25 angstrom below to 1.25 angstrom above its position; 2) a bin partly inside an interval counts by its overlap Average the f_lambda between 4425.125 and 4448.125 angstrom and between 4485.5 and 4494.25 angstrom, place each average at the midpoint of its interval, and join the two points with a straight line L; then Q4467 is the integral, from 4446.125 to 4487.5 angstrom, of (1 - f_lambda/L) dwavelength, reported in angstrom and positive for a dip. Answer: 7.9 angstrom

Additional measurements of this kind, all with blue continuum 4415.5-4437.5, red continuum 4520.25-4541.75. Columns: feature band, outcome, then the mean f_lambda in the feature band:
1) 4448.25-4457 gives 0.5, 1.55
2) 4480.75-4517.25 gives -4.3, 2.05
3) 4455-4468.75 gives 0.4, 1.63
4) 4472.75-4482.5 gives 2.6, 1.28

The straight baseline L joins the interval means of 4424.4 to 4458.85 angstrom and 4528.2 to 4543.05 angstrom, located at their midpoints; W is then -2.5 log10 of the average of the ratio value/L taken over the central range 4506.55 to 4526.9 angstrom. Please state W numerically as 0.10 mag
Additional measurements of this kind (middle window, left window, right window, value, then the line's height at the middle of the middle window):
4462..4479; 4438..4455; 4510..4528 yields 0.25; 1.69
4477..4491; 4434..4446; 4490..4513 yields 0.20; 2.06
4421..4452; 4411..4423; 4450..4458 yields -0.03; 1.53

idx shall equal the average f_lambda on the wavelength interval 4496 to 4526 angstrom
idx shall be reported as 1.99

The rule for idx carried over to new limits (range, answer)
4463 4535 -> 1.86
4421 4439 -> 1.48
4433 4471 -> 1.63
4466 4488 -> 1.56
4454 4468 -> 1.64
